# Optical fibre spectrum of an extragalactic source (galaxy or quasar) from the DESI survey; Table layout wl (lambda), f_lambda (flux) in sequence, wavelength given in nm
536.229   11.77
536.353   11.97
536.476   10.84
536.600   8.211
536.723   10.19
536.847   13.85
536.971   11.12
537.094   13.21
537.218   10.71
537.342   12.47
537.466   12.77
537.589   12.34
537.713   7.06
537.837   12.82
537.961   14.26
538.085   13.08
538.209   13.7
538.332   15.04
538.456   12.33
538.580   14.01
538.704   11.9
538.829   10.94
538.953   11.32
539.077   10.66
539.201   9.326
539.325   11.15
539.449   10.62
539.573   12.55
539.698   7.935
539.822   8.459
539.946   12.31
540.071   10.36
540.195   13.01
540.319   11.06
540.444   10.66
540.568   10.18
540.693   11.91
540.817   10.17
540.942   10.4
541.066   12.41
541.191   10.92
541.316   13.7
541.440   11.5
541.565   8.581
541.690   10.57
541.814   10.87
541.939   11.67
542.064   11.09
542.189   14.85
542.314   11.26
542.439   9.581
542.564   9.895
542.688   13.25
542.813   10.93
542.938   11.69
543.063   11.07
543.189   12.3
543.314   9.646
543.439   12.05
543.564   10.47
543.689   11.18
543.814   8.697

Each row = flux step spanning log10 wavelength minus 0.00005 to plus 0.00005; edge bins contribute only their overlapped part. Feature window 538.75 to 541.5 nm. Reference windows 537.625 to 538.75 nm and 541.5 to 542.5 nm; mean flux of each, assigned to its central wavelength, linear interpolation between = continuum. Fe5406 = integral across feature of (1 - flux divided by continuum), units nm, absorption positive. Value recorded 0.20 nm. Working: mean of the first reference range 12.7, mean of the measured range 11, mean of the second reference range 11.1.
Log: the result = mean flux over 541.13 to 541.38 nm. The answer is 12.3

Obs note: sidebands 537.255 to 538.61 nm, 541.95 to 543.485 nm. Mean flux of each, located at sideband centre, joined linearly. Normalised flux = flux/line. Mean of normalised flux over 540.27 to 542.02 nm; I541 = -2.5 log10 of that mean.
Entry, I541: 0.077 mag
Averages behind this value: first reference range 12.7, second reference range 11.5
